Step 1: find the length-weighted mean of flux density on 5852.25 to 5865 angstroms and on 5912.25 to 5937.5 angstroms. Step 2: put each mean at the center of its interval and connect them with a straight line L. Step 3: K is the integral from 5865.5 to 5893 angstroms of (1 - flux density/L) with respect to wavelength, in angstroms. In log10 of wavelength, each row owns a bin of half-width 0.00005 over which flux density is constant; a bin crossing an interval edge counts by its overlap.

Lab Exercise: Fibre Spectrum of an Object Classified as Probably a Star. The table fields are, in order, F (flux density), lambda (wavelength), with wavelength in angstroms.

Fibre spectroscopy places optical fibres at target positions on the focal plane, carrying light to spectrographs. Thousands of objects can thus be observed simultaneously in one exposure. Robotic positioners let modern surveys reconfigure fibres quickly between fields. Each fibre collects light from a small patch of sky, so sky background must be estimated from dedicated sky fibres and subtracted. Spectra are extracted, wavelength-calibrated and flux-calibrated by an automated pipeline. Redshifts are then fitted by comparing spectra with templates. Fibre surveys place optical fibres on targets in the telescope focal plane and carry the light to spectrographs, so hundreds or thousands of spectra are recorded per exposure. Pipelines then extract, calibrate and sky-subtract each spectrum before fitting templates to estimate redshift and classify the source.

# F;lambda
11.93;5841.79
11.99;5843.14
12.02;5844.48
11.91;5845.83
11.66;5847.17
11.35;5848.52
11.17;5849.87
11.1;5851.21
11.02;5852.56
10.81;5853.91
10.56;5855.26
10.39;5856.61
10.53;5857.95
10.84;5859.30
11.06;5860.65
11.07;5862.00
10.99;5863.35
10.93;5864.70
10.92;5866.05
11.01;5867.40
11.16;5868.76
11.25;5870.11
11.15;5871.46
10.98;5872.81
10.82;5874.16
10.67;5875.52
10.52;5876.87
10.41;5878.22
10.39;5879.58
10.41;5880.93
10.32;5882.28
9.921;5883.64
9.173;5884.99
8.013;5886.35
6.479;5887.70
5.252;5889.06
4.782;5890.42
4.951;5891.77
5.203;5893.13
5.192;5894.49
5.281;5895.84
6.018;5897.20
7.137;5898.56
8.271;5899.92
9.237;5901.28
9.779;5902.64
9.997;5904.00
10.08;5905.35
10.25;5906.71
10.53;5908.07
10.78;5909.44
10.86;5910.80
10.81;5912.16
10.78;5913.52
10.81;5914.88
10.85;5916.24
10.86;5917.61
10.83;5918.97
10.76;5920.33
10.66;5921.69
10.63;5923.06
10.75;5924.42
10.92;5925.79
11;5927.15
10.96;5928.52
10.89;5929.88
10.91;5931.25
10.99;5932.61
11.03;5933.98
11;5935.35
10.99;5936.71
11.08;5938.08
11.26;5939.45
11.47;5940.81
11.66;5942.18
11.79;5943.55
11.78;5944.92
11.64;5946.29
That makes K 3.8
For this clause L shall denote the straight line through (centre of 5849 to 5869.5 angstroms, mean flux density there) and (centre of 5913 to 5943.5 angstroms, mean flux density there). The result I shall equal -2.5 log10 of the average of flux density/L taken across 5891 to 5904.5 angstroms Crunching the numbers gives 0.48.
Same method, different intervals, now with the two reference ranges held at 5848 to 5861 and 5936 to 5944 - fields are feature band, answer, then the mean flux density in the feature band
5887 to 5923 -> 0.267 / 8.75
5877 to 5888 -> 0.157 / 9.55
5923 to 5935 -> 0.038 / 10.9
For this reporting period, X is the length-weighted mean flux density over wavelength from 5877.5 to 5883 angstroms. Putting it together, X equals 10.4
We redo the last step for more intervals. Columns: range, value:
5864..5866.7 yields 10.9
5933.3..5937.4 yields 11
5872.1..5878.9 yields 10.7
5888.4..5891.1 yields 5.02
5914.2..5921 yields 10.8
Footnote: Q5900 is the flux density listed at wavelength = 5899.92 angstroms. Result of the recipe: 8.271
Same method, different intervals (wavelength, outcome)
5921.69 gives 10.66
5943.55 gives 11.79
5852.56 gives 11.02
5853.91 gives 10.81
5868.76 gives 11.16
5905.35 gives 10.08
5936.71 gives 10.99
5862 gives 11.07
